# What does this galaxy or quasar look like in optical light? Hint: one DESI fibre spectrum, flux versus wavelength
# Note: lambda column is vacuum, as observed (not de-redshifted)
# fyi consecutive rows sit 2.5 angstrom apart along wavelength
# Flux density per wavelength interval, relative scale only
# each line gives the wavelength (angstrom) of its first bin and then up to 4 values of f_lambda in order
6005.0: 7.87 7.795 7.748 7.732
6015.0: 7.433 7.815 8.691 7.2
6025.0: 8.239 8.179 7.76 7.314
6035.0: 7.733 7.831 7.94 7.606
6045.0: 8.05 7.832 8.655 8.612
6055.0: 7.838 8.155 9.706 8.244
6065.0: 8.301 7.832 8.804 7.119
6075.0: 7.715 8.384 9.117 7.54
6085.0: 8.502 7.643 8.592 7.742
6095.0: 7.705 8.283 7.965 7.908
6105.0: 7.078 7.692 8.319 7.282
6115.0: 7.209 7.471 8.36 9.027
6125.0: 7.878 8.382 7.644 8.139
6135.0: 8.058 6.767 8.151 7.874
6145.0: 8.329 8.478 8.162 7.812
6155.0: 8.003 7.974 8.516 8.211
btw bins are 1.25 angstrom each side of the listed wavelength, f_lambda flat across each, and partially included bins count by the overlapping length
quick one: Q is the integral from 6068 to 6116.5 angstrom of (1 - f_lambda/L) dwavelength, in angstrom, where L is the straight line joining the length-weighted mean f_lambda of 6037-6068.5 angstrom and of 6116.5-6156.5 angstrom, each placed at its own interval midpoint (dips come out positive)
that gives 1.2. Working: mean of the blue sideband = 8.21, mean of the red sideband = 8.04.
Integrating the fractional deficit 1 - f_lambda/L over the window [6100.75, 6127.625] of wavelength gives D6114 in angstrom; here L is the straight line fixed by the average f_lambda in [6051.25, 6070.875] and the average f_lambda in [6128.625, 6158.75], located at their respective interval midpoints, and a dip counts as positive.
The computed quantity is 0.9 angstrom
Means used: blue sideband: 8.43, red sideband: 7.95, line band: 7.85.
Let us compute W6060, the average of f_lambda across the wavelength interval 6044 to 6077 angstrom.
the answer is 8.23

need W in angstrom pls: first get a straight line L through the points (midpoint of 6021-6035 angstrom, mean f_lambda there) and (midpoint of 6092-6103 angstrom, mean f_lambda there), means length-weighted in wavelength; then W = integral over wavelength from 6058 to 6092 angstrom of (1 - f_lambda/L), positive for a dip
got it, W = -1.6 angstrom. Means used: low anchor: 7.75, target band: 8.26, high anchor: 7.93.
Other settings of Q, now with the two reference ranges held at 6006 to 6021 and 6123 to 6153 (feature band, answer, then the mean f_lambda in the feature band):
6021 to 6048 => 0.3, 7.8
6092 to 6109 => 0.4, 7.78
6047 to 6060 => -0.8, 8.38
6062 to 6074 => -0.2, 8.04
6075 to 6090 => -0.5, 8.22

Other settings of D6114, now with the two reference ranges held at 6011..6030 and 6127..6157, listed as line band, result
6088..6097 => -0.1 angstrom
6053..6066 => -0.9 angstrom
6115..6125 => -0.2 angstrom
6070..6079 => 0.0 angstrom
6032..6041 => 0.2 angstrom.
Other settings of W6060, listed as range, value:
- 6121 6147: 8.04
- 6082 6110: 7.91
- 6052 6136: 8.06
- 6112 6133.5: 7.95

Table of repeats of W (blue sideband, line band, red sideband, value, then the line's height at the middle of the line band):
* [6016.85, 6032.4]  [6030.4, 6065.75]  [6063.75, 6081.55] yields -0.3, 8.05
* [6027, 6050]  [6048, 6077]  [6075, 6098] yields -1.0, 7.99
